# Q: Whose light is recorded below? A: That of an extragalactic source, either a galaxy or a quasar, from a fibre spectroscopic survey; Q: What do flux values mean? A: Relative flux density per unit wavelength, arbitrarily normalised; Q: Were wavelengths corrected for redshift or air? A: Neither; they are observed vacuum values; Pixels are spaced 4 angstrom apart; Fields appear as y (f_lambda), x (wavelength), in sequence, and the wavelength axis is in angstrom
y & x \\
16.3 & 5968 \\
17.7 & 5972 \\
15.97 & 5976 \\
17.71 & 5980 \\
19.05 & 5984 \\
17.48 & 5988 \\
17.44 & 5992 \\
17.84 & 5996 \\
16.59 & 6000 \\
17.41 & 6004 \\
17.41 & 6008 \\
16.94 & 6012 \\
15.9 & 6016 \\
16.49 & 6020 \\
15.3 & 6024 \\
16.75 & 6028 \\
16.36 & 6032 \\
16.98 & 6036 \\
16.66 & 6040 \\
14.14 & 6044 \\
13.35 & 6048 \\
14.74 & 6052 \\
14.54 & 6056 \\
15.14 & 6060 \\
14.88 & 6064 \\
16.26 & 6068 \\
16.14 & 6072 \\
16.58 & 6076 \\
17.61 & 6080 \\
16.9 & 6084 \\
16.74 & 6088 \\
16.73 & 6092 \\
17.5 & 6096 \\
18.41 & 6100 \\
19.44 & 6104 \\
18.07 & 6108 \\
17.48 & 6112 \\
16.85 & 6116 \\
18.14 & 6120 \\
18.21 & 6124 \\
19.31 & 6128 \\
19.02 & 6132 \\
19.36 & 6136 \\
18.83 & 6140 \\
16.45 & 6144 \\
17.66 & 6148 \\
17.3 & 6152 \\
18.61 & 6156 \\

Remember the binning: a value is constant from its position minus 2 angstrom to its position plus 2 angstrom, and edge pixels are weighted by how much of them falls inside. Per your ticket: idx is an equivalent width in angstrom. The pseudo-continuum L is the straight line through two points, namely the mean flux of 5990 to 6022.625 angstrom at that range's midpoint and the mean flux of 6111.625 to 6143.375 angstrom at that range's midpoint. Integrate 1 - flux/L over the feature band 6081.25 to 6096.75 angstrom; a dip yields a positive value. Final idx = 0.8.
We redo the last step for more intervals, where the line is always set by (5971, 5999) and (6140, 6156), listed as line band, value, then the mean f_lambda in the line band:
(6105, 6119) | -0.1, 17.7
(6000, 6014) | 0.3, 17.2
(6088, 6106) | -0.3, 17.9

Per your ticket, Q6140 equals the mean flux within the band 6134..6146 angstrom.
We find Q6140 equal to 18.2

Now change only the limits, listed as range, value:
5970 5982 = 17.1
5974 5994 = 17.5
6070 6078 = 16.4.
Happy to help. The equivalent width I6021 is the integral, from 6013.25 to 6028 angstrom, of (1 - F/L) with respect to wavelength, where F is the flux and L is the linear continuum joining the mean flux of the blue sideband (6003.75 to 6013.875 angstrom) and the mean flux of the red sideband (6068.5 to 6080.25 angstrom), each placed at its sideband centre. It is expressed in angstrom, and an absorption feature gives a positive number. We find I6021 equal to 0.9 angstrom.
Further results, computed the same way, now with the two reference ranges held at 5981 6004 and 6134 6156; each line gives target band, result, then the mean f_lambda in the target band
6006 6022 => 0.9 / 16.7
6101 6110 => -0.4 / 18.7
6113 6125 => 0.2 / 17.7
